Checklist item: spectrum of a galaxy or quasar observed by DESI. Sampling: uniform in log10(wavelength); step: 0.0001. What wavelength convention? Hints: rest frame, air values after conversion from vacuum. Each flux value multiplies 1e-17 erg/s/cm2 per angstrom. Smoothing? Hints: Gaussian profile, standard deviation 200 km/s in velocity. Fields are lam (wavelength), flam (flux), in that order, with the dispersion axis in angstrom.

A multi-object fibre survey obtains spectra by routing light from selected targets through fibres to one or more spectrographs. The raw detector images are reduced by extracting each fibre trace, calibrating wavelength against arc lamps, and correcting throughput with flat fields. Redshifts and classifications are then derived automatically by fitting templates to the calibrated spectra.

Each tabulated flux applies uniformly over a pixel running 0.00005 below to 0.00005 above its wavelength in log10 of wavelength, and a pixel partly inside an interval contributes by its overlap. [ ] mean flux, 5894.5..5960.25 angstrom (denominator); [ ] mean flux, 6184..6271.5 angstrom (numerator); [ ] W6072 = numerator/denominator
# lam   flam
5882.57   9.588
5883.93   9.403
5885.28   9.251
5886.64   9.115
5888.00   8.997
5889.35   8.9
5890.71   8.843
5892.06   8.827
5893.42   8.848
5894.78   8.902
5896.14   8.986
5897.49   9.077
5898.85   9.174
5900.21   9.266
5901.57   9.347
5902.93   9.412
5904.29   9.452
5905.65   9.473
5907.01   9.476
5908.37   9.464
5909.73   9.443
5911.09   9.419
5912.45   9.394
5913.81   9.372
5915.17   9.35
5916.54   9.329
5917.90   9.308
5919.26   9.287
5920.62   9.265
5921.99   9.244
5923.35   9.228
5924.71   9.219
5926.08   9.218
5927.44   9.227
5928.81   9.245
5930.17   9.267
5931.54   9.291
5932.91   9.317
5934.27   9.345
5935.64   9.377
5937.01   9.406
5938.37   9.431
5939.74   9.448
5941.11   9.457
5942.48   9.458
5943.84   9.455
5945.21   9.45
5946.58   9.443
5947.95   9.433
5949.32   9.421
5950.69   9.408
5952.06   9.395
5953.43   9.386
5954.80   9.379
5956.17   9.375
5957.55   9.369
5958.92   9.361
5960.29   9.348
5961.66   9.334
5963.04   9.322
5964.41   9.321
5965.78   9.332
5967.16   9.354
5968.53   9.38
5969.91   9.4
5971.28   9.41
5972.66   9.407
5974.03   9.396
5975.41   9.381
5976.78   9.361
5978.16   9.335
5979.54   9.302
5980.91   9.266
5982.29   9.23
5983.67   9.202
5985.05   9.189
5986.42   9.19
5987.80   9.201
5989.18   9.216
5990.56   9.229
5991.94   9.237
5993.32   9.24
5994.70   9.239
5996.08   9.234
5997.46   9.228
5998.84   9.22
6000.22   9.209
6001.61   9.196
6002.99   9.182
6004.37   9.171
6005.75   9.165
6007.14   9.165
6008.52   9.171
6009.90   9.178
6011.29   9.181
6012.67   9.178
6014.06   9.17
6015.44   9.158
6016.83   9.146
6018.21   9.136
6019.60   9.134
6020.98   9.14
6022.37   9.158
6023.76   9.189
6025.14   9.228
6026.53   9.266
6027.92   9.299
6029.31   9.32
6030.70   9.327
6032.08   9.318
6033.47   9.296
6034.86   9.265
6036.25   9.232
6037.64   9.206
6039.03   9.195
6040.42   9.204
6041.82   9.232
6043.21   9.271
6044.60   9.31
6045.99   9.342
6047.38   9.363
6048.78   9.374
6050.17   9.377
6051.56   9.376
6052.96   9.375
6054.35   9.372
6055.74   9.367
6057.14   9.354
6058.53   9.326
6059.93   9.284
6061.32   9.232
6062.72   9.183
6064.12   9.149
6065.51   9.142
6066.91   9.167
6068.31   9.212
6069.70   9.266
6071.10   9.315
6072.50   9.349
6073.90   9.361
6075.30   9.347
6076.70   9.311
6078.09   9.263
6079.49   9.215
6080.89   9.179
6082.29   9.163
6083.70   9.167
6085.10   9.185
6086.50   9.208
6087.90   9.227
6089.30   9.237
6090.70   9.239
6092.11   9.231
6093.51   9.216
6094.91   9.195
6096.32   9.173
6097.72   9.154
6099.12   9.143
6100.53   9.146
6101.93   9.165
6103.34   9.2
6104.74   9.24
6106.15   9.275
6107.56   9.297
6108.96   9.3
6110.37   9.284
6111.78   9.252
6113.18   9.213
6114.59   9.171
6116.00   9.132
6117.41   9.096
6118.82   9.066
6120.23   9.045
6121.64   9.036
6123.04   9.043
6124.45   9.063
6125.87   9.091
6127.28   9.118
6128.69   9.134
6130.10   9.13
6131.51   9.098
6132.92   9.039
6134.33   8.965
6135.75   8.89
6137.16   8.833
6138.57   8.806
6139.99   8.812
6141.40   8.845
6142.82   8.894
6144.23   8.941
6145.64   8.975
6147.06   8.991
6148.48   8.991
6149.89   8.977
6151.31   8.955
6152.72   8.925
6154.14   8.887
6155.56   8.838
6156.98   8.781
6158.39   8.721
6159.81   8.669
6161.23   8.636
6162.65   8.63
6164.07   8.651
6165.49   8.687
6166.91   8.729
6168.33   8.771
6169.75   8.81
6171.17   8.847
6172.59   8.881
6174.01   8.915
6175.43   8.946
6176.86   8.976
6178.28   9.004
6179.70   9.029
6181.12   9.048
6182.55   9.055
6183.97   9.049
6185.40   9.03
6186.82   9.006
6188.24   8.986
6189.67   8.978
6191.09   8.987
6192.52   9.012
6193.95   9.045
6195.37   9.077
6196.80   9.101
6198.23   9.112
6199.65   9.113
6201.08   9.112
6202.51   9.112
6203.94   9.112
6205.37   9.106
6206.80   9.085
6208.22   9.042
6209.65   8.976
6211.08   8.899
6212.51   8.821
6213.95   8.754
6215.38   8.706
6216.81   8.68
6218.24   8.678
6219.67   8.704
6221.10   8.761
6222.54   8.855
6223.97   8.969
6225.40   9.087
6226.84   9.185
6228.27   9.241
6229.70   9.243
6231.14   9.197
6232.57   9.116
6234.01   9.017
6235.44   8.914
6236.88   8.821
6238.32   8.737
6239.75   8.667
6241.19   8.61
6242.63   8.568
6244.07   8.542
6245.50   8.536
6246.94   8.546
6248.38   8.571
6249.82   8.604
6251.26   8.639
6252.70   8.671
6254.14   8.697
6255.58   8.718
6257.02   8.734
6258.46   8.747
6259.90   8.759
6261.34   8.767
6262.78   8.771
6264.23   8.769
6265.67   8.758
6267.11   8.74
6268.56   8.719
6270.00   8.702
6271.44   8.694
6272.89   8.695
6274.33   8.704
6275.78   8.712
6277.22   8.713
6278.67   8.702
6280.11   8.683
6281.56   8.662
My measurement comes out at 0.95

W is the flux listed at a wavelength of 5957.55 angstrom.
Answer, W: 9.369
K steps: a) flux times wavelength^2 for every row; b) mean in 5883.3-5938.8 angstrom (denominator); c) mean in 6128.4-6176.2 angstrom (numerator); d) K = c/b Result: 1.04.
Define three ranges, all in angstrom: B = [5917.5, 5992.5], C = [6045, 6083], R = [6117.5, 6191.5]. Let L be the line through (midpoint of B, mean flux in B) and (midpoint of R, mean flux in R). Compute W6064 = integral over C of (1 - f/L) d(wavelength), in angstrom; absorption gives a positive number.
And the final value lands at -0.7 angstrom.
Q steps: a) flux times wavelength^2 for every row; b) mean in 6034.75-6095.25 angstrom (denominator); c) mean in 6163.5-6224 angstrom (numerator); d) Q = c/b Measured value 1.0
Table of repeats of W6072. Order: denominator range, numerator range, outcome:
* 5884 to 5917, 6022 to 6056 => 1.01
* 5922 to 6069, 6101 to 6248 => 0.96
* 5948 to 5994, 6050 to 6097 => 0.99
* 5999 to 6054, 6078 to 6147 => 0.99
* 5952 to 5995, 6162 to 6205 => 0.96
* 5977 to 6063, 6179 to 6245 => 0.97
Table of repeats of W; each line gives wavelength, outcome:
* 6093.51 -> 9.216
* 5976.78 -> 9.361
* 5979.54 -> 9.302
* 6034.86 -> 9.265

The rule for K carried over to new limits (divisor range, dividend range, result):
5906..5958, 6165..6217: 1.04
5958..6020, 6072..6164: 1.02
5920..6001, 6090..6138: 1.03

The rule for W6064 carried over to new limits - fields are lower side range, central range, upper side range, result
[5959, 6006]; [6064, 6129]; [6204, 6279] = -0.9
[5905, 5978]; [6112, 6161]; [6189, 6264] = 0.3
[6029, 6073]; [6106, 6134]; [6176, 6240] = 0.0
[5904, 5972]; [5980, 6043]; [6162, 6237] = 0.3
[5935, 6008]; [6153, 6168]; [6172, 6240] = 0.5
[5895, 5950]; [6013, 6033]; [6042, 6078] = 0.2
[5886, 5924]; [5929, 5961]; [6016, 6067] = -0.5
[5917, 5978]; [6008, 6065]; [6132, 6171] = -0.8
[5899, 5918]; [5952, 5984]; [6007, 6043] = -0.2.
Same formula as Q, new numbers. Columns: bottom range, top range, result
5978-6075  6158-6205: 1.02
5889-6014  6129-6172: 1.02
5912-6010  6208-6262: 1.03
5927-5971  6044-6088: 1.03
